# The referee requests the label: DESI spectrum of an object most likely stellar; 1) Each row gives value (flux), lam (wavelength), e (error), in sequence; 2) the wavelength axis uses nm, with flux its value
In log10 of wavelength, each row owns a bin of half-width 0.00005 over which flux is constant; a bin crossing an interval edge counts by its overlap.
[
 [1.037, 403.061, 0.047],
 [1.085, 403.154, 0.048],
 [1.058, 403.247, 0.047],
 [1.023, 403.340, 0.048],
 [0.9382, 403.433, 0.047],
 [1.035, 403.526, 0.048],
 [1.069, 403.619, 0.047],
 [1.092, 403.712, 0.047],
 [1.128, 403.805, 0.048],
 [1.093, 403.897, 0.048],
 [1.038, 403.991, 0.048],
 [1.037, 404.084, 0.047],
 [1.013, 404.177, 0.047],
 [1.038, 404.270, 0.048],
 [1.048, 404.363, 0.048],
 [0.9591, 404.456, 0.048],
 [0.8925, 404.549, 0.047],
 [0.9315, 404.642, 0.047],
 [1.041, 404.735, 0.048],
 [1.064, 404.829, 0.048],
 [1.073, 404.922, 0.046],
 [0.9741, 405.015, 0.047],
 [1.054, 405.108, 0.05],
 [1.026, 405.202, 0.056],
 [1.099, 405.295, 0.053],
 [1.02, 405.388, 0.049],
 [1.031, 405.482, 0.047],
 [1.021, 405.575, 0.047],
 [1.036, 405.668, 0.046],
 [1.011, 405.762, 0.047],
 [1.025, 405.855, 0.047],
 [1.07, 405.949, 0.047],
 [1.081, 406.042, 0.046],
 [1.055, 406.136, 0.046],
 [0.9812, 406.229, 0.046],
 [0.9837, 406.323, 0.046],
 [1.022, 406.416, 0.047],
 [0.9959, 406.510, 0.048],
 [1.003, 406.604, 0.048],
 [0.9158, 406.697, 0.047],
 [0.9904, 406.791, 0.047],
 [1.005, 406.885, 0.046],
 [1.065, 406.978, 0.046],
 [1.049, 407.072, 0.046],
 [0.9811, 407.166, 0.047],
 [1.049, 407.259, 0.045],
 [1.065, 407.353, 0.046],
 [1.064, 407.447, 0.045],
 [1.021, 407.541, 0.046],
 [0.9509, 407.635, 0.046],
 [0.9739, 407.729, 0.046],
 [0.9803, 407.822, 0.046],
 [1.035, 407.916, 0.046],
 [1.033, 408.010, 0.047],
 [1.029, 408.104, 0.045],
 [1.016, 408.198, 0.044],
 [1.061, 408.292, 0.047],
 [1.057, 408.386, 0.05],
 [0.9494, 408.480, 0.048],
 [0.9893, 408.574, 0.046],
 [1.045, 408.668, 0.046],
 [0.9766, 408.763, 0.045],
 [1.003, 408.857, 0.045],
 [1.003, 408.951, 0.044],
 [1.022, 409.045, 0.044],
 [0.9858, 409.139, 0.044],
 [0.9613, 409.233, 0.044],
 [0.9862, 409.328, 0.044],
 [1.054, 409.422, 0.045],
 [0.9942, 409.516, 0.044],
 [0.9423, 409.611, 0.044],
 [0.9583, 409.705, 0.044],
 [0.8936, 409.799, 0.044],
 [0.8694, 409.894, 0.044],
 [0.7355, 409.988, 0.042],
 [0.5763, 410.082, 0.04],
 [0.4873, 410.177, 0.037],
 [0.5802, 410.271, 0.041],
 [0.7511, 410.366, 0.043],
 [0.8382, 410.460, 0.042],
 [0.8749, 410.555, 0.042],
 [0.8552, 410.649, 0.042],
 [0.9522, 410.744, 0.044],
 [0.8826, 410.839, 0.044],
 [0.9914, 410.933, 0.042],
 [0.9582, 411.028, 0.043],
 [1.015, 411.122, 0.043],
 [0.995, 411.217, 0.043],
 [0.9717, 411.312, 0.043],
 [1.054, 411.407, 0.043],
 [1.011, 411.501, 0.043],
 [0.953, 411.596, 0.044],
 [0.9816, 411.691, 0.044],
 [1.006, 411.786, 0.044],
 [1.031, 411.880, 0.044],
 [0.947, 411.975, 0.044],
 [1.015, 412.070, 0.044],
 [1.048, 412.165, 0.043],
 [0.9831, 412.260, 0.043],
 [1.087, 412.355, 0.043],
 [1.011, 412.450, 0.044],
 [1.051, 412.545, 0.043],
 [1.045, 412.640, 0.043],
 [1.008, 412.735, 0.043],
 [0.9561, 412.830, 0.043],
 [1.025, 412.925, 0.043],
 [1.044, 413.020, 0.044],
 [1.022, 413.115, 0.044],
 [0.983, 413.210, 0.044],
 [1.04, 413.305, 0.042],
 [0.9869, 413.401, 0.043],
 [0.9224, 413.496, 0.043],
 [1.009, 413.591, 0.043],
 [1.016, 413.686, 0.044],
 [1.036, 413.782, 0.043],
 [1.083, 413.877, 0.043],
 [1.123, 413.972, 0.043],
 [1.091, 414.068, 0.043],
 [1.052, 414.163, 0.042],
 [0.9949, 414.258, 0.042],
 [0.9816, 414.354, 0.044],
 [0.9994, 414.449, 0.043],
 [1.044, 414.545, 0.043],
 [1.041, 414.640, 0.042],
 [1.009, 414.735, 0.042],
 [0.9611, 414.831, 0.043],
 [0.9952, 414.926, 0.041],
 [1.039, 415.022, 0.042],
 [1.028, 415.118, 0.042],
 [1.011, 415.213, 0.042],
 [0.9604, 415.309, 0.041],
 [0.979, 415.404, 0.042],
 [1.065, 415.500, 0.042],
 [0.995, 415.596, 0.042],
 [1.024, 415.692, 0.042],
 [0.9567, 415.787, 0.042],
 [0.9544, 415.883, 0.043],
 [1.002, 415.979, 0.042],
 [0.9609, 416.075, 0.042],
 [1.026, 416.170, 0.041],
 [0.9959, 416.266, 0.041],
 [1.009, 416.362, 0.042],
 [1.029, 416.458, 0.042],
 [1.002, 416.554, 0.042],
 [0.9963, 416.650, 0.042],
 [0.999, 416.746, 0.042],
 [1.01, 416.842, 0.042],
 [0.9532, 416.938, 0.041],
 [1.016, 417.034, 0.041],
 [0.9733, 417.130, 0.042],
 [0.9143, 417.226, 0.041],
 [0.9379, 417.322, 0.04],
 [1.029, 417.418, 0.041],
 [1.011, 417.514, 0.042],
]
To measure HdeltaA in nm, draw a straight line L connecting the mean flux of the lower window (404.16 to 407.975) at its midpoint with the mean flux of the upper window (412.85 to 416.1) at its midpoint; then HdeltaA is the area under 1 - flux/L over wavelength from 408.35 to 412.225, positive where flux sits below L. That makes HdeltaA 0.318 nm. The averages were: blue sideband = 1.02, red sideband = 1.01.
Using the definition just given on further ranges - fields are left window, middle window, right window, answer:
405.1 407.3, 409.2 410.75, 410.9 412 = 0.255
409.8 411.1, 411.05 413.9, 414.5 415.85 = -0.384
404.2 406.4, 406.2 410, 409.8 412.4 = -0.114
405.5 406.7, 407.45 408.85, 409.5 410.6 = -0.175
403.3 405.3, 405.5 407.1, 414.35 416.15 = 0.009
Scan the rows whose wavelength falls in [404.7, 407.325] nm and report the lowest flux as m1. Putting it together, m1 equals 0.9158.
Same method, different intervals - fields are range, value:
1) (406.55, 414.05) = 0.4873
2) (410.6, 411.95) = 0.8552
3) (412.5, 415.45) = 0.9224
